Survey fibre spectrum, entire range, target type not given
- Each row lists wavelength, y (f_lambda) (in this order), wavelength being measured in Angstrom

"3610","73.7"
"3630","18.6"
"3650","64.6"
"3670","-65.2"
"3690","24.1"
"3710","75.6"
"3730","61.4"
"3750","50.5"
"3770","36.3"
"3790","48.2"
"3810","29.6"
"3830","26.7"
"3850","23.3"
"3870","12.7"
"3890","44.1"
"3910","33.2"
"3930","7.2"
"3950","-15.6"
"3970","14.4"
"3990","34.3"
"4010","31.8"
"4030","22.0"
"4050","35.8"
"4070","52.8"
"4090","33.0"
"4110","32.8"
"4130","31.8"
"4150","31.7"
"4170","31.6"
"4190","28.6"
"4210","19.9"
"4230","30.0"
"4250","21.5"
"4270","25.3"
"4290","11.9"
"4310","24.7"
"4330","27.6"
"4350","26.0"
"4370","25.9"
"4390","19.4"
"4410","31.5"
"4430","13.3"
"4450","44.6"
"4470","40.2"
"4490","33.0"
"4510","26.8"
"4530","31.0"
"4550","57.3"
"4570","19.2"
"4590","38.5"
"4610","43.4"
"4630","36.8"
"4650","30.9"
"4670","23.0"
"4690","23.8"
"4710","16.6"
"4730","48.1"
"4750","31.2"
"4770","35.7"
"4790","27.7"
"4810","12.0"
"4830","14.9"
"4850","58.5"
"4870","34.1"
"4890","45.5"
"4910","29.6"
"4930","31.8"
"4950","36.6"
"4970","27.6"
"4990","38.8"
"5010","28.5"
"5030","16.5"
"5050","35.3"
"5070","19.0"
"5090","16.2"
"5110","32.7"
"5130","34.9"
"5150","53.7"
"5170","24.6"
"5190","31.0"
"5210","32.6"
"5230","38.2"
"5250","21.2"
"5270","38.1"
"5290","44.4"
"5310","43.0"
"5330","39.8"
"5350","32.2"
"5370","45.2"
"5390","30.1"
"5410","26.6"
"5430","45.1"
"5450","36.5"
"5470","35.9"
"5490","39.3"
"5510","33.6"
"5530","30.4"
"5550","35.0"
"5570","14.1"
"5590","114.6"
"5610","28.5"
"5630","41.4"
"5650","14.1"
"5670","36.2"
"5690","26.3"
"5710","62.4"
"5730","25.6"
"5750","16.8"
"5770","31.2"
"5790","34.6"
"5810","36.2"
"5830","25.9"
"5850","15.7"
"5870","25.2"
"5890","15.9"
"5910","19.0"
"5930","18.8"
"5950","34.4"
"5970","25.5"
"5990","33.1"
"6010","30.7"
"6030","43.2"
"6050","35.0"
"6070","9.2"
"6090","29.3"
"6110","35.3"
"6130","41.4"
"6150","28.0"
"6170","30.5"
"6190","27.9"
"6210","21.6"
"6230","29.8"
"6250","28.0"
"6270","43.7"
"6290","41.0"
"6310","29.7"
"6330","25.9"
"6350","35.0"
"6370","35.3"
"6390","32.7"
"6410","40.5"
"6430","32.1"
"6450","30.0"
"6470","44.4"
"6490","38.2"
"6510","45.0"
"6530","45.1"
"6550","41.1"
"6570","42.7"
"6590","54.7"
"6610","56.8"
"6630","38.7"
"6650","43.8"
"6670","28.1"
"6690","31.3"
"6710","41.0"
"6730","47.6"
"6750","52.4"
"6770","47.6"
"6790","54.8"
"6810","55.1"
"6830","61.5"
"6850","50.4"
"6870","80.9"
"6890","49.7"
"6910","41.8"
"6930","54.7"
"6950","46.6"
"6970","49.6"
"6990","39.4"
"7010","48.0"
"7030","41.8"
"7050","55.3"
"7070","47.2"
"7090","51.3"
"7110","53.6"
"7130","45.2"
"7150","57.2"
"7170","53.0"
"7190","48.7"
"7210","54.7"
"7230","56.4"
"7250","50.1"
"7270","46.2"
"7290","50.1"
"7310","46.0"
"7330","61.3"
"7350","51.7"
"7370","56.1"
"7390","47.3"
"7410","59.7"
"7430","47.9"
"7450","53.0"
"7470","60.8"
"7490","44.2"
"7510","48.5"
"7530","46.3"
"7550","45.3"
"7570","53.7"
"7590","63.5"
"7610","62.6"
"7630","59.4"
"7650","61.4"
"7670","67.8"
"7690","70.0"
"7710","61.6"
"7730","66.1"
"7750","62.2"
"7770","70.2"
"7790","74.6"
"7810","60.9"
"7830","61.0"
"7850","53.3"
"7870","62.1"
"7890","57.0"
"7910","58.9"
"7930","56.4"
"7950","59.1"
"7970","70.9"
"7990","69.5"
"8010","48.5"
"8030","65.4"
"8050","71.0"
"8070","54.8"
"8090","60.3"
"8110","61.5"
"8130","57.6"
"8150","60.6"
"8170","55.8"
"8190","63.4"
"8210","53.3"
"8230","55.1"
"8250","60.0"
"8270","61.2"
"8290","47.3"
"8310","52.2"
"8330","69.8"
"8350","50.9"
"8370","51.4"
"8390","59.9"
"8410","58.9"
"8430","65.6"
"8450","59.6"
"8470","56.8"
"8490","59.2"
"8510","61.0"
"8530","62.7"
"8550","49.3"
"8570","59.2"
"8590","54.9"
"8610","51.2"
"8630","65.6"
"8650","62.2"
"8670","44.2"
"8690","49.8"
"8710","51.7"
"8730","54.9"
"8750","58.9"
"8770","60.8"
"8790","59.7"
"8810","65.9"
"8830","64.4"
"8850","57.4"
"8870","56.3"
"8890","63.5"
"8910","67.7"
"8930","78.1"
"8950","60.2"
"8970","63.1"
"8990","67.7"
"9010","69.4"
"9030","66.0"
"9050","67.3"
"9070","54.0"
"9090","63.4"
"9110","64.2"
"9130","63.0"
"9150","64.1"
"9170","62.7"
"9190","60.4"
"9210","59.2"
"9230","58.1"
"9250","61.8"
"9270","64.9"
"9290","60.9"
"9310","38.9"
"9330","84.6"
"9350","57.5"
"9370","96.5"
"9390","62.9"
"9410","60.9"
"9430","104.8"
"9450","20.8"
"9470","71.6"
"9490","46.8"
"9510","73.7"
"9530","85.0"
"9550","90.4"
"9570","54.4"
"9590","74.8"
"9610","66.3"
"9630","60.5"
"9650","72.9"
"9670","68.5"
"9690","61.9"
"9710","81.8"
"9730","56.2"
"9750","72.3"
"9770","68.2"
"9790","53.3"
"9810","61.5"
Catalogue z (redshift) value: 0.683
